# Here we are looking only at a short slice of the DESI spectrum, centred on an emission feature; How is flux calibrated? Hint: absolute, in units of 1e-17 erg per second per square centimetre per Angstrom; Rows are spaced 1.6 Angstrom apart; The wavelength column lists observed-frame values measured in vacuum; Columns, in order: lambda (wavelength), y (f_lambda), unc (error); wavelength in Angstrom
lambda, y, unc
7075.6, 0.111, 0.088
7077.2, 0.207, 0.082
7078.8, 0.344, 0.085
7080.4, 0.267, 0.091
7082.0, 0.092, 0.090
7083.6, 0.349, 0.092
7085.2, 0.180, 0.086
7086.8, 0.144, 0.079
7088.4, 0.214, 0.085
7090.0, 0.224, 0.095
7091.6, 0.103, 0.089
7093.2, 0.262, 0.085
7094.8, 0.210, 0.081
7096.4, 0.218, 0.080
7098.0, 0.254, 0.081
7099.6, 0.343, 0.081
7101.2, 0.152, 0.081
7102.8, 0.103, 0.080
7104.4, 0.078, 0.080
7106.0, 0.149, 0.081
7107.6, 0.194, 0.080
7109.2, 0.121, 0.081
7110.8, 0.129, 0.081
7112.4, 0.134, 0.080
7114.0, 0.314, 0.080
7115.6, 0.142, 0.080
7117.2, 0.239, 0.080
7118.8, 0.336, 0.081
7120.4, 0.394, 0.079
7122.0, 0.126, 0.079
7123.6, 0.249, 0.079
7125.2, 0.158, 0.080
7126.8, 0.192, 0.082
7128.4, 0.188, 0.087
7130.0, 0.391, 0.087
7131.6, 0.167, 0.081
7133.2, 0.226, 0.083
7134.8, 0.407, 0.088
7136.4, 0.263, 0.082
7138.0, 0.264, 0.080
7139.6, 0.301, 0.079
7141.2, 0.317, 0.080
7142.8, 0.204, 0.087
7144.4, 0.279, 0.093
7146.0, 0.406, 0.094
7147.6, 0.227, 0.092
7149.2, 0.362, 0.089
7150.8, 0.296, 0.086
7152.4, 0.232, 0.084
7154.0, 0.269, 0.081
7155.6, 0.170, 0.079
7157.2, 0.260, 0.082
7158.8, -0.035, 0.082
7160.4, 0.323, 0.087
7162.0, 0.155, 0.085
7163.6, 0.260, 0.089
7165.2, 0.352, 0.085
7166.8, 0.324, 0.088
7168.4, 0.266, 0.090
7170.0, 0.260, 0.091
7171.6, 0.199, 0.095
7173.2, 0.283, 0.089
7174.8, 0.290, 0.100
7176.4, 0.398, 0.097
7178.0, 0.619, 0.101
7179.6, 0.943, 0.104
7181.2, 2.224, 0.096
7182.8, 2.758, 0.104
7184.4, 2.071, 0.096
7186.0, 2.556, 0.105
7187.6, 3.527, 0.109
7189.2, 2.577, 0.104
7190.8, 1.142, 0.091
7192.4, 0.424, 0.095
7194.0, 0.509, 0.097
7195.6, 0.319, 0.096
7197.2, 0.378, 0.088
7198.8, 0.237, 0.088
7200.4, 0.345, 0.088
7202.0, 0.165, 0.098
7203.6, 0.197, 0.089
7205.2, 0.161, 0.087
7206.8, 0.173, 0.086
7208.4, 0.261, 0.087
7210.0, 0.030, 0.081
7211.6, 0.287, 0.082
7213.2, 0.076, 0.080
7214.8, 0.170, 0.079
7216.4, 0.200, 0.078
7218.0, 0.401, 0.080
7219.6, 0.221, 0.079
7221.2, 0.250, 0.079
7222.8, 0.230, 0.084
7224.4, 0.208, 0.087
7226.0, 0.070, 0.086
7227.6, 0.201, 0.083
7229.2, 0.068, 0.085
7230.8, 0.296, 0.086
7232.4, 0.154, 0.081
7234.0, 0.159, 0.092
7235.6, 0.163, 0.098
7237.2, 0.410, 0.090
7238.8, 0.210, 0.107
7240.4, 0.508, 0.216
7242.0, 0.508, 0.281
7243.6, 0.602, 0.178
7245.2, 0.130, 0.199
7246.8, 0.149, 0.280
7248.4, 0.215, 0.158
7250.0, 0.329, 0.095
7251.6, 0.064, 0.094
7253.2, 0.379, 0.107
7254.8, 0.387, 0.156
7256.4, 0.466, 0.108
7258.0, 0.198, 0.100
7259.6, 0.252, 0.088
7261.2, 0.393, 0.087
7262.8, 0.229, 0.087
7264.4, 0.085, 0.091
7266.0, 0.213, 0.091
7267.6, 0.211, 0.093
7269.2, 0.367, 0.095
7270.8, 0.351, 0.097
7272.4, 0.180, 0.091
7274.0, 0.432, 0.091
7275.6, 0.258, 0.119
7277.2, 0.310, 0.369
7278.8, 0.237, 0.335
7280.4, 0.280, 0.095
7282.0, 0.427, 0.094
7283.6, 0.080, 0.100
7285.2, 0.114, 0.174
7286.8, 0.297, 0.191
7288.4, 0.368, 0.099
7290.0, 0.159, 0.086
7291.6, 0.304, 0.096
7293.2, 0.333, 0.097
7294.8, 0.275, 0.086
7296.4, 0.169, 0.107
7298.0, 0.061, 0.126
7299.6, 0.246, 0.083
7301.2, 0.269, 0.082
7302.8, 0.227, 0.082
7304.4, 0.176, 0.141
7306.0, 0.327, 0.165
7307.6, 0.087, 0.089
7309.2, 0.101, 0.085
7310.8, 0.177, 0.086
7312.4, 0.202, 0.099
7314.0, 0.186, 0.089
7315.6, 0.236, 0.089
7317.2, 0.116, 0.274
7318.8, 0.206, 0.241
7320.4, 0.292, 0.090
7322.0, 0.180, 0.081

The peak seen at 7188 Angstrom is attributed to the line [O II]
